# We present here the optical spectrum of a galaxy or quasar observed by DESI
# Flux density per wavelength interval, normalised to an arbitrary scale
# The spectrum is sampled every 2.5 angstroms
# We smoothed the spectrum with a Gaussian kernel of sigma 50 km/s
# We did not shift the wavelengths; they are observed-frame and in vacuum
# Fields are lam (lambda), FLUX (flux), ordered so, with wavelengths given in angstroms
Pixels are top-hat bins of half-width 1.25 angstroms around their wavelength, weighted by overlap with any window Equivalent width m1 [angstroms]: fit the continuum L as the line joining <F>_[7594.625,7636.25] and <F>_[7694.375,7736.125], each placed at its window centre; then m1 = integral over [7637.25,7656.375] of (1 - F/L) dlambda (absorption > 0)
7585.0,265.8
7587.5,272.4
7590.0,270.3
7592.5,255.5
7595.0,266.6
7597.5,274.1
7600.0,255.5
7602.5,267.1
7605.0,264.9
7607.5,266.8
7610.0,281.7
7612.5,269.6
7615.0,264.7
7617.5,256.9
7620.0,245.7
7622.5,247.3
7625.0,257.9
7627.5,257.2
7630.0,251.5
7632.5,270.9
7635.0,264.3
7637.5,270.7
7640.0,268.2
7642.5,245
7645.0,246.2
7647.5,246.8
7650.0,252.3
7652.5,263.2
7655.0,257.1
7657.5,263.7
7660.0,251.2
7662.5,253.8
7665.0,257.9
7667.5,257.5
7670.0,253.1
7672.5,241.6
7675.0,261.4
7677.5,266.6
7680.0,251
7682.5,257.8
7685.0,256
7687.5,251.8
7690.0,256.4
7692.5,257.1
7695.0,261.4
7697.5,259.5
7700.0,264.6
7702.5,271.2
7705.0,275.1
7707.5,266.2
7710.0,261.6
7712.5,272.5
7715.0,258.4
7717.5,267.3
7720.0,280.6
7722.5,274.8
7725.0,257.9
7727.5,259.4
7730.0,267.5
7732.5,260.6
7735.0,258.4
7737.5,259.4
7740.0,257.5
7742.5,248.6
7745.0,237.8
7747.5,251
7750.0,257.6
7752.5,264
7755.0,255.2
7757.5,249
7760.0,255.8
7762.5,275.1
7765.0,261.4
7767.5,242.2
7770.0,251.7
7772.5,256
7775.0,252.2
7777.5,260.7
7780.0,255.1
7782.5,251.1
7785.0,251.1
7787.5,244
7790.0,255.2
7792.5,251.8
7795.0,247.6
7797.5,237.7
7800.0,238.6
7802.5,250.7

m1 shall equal 0.6 angstroms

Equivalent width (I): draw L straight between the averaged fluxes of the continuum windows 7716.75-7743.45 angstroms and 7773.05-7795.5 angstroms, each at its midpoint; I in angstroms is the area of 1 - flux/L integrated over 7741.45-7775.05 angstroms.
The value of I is 0.4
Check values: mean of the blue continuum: 263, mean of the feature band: 254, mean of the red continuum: 252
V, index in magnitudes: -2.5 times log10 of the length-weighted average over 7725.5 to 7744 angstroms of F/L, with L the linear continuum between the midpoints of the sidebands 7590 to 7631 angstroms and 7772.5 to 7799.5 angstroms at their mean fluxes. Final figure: -0.02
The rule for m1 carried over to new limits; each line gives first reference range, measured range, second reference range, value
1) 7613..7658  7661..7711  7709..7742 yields 0.4 angstroms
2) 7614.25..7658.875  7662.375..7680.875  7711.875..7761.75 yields 0.2 angstroms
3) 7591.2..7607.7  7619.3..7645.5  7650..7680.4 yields 0.3 angstroms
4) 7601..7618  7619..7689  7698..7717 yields 2.9 angstroms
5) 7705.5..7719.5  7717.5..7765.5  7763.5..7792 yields 0.1 angstroms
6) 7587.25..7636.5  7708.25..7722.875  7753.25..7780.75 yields -0.6 angstroms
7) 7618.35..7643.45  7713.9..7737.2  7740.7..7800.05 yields -1.0 angstroms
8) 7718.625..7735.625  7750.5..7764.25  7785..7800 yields -0.1 angstroms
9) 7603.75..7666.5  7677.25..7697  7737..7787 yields 0.0 angstroms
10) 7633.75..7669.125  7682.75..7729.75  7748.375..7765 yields -1.0 angstroms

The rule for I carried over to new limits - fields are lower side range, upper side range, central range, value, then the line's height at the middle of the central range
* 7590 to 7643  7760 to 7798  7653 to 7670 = 0.20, 260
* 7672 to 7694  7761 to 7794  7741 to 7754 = 0.15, 255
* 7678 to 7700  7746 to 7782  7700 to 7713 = -0.60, 257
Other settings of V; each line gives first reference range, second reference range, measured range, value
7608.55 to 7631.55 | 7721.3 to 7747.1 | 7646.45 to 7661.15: 0.013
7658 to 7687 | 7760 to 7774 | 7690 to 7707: -0.035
